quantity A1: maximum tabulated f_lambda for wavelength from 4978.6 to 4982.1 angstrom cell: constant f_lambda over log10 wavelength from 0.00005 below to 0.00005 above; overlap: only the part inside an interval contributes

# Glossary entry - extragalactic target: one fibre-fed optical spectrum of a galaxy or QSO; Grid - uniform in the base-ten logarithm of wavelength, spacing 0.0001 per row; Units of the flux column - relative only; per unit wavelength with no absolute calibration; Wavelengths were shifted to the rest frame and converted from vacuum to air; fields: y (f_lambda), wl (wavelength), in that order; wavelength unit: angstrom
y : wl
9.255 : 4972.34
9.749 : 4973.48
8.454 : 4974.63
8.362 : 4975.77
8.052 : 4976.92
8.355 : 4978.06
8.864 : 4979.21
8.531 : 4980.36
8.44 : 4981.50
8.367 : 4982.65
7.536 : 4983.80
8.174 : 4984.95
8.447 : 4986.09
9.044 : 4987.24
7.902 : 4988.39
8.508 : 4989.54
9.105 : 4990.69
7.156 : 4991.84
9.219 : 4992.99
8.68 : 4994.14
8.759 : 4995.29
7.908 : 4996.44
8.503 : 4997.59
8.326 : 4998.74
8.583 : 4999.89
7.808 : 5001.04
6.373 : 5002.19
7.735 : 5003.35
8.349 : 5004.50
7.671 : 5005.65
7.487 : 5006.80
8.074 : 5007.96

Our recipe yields 8.864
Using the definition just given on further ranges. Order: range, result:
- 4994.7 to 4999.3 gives 8.759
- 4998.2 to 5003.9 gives 8.583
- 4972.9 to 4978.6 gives 9.749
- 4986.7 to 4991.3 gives 9.105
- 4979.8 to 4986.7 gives 8.531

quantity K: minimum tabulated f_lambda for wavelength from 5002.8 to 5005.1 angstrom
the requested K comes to 7.735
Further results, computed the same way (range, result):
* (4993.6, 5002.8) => 6.373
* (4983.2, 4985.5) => 7.536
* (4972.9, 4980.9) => 8.052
